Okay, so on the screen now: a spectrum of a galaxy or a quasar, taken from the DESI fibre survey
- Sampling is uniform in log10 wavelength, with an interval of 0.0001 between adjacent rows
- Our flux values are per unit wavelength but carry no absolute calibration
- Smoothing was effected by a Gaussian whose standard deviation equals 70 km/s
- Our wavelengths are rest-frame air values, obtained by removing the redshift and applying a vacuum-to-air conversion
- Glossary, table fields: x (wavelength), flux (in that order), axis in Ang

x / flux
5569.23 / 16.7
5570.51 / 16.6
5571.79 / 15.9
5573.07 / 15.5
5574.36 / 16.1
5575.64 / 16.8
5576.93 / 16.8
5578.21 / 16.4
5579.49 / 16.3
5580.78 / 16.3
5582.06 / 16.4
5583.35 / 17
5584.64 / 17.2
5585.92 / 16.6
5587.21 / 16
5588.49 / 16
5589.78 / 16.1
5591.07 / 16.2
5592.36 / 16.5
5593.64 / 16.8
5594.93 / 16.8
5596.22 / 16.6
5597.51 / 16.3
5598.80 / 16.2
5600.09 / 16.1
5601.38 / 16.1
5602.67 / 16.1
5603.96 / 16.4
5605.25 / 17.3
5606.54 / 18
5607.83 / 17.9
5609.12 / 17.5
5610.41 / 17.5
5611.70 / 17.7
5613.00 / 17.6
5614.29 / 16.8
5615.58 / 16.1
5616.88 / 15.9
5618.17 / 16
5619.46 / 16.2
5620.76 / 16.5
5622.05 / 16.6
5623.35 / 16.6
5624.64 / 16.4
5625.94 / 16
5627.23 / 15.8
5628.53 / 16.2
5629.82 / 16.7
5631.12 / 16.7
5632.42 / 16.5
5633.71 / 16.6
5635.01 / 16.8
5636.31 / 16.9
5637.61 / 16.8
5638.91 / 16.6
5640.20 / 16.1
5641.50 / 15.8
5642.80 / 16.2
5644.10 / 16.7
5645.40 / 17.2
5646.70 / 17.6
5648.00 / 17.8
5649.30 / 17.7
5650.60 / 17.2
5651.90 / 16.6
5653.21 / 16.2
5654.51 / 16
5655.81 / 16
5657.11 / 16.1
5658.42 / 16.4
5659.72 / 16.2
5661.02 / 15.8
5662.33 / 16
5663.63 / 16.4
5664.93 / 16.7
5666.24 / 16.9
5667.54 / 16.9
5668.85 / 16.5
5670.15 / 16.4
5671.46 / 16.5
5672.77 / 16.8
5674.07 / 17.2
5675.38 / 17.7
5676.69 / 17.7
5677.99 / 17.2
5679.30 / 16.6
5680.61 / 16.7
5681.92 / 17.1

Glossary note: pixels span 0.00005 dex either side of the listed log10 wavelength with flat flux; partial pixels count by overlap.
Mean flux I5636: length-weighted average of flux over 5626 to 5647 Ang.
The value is 16.5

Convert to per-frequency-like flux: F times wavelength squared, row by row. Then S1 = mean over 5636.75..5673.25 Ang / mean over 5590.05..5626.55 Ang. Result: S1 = 1.0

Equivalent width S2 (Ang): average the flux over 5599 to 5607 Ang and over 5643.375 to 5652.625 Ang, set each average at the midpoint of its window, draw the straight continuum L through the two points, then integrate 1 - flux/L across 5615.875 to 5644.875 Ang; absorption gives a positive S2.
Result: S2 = 1.0 Ang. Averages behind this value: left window 16.6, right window 17.2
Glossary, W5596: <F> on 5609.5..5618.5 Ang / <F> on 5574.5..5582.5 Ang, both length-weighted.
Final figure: 1.02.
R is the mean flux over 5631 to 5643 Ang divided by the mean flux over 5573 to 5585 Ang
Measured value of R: 1.00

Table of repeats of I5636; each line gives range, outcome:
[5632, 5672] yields 16.6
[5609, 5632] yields 16.6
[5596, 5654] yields 16.7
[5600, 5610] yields 17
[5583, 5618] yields 16.7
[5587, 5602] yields 16.3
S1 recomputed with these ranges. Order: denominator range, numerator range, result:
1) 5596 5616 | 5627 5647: 0.99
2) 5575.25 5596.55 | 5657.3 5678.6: 1.04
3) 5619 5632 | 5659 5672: 1.02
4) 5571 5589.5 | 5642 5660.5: 1.05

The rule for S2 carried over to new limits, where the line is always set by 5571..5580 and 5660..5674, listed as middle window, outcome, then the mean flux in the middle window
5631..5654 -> -0.5 Ang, 16.8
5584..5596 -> -0.1 Ang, 16.5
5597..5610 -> -0.4 Ang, 16.8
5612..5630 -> 0.0 Ang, 16.4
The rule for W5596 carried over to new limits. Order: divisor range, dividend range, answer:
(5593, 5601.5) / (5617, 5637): 1.00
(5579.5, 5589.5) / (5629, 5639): 1.01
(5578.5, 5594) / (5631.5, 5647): 1.01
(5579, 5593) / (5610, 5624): 1.02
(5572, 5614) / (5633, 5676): 1.00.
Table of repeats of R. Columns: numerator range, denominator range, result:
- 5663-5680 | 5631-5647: 1.02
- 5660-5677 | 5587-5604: 1.02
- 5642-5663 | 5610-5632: 1.00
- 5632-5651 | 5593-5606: 1.02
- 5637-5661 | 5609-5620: 0.99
